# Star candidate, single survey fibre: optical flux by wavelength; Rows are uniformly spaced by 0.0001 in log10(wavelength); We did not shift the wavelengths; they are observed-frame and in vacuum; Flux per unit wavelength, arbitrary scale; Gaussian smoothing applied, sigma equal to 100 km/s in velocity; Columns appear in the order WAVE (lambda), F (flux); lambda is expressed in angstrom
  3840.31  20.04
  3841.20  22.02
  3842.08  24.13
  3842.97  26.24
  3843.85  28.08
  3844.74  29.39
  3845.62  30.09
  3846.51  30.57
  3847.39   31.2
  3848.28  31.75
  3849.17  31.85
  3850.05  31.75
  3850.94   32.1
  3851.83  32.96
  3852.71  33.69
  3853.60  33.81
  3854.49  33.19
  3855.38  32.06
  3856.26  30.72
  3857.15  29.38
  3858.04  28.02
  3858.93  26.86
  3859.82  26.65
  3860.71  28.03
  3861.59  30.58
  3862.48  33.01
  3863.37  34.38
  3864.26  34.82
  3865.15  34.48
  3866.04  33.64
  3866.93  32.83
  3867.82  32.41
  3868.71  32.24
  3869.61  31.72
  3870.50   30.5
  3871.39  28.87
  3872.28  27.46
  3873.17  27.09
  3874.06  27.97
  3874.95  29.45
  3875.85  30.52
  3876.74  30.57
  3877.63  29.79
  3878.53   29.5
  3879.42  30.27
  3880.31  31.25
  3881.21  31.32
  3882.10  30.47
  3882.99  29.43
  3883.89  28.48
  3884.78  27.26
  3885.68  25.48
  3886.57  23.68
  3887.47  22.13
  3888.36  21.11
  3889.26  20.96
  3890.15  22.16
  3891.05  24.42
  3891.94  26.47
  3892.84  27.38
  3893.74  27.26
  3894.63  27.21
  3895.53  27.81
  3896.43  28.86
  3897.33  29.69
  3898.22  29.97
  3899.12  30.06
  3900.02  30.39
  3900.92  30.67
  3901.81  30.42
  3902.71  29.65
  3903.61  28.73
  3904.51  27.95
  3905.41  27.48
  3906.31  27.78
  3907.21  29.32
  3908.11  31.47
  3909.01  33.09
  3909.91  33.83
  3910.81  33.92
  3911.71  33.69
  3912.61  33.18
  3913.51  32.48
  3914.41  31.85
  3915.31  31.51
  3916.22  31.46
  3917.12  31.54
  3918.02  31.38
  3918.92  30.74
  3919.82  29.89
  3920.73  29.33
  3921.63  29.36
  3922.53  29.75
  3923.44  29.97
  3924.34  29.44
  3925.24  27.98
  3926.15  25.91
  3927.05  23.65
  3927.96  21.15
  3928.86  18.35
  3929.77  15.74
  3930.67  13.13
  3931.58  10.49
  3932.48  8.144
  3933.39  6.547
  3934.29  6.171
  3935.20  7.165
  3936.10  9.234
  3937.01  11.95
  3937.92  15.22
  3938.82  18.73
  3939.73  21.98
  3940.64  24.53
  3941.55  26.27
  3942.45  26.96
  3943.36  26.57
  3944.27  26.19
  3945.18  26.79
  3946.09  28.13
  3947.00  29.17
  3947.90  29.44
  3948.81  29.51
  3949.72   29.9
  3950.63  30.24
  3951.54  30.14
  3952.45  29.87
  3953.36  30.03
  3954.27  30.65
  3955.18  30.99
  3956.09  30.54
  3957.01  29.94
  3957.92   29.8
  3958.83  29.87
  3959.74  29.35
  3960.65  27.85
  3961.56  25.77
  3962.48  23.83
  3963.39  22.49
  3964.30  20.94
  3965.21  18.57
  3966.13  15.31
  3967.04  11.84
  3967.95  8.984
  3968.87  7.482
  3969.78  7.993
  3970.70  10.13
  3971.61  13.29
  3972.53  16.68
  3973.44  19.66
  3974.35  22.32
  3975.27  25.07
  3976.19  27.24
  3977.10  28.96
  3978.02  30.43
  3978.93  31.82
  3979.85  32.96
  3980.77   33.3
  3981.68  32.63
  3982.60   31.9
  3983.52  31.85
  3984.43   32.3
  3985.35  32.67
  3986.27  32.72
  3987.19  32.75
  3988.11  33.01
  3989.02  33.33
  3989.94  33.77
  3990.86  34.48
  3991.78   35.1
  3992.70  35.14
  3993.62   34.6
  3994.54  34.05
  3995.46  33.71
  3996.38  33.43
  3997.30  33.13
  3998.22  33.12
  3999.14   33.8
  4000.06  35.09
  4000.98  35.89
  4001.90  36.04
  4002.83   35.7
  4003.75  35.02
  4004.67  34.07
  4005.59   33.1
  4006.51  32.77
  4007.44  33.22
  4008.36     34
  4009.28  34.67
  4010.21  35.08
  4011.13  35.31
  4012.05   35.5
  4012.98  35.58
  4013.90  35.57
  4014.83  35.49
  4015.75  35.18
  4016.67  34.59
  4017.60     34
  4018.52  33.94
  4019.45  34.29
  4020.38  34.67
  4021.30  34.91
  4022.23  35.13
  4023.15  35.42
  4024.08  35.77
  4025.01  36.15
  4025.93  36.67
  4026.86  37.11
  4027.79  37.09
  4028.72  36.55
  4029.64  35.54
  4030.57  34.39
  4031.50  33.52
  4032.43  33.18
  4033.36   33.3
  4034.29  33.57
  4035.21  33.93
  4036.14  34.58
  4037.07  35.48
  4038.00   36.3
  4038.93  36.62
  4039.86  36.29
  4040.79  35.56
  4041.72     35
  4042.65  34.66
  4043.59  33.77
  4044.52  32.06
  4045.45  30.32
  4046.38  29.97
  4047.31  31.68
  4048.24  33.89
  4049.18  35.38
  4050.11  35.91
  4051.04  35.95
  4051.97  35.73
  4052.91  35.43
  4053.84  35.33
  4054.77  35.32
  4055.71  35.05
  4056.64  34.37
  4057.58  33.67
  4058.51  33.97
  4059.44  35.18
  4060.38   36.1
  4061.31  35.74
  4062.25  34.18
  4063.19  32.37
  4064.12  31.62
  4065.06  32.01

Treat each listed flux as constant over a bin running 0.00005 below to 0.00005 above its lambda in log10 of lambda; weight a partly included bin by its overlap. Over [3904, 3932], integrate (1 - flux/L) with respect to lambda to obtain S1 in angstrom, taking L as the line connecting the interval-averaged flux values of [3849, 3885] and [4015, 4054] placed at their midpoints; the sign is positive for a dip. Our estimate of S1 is 3.5 angstrom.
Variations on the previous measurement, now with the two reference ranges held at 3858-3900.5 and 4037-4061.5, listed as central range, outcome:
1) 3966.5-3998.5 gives 4.93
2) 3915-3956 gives 8.92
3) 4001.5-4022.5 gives -0.85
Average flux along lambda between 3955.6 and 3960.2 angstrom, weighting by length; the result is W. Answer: 29.9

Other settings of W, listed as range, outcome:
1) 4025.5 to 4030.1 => 36.6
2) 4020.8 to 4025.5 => 35.5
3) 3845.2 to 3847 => 30.4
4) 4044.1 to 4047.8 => 31.1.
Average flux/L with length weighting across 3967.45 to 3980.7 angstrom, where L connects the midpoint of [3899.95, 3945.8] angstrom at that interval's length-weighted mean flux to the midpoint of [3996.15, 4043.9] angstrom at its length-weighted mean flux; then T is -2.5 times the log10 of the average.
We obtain 0.42 mag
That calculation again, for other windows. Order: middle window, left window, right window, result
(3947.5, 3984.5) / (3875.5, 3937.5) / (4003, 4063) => 0.20 mag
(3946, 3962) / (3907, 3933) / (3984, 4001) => 0.03 mag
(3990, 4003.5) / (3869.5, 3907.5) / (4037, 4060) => -0.07 mag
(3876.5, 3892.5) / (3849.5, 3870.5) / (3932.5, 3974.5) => 0.09 mag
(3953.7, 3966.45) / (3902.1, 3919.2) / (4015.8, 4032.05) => 0.24 mag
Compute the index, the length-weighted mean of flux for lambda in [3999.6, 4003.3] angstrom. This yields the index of 35.6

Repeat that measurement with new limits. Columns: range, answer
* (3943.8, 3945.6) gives 26.4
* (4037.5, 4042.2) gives 36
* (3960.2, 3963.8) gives 25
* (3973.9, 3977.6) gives 25.9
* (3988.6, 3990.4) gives 33.5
